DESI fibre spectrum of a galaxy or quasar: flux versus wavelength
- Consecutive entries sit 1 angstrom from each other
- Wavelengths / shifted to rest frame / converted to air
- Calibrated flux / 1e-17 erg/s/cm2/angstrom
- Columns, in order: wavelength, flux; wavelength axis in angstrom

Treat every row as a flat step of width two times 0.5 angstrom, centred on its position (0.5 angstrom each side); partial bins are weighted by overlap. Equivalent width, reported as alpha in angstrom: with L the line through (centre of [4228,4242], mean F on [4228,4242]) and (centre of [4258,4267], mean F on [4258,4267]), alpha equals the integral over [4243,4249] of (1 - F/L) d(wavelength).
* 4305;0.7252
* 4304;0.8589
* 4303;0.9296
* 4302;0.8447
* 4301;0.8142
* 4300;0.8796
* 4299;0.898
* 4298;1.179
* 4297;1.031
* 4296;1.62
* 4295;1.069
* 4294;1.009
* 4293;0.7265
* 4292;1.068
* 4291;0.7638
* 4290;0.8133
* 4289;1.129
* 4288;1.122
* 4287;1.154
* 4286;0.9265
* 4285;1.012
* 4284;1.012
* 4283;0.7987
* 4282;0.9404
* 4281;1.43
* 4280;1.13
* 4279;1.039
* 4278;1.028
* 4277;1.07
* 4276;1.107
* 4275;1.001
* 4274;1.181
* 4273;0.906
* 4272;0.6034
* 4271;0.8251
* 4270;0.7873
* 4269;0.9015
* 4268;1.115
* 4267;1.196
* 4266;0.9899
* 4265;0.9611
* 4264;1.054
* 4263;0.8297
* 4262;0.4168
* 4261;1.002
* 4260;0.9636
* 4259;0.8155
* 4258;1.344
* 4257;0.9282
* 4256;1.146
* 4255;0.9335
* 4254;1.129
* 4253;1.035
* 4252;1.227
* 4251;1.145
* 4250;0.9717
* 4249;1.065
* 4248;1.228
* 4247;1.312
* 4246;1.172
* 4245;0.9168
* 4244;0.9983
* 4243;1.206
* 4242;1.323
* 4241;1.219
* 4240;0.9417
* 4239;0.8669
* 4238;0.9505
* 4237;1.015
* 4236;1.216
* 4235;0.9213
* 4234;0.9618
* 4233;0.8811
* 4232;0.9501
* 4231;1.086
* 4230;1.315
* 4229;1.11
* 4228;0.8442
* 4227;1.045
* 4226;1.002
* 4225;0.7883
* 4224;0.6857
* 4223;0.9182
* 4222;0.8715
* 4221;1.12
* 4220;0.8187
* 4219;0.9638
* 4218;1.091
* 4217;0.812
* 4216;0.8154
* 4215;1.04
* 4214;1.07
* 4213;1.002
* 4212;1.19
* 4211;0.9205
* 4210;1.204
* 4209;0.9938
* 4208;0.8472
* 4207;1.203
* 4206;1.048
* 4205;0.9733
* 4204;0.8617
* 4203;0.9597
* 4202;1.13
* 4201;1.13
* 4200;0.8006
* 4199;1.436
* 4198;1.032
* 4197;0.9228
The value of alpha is -0.8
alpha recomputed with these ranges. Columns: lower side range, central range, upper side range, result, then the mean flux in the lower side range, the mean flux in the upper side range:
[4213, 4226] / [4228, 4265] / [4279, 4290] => -2.5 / 0.923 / 1.05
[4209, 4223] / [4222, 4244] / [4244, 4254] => 1.0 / 0.991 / 1.11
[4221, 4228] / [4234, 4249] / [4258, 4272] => -3.0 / 0.899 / 0.917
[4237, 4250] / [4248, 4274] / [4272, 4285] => 2.0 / 1.09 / 1.03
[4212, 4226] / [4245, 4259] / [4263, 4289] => -1.8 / 0.935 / 1.01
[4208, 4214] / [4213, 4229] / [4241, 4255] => 2.0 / 1.04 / 1.13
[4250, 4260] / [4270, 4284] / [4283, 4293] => 0.1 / 1.07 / 0.976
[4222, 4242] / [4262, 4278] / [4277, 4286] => 1.2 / 0.991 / 1.04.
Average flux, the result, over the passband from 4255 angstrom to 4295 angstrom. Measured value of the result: 0.981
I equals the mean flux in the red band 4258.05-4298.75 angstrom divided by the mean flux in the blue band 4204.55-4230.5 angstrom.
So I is 1.01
